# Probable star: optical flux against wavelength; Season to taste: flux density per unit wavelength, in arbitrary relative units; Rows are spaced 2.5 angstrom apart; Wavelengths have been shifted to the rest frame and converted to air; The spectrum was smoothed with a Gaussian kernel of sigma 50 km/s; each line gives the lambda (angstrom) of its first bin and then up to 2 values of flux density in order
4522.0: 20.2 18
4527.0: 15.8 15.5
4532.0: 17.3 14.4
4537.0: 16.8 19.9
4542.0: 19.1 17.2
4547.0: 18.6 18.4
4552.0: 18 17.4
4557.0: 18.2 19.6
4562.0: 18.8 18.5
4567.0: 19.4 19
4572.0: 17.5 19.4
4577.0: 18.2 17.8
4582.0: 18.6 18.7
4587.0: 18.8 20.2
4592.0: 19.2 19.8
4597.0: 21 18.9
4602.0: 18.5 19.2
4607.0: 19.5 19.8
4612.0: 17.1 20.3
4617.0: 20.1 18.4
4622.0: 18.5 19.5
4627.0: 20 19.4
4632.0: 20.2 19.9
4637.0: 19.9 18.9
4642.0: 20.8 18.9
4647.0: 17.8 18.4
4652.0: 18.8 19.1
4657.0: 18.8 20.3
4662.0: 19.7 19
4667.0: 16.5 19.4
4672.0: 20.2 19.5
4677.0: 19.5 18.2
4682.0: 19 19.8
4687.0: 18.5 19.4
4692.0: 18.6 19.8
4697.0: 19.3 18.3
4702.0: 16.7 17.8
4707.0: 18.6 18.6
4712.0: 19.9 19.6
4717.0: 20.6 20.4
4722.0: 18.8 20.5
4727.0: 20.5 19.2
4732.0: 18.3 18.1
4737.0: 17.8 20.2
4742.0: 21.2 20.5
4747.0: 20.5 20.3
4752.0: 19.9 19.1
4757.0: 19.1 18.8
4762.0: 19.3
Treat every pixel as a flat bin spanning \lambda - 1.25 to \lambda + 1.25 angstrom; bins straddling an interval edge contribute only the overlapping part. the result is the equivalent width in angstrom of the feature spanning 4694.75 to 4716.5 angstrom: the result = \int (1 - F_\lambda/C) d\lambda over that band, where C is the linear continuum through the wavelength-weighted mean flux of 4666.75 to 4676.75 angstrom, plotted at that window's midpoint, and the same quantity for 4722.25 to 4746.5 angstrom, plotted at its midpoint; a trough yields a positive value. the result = 0.8 angstrom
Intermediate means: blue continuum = 19.2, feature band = 18.7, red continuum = 19.6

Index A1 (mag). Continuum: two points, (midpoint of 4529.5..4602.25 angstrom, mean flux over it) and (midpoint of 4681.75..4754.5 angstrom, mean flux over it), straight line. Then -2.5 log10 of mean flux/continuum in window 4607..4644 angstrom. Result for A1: -0.04 mag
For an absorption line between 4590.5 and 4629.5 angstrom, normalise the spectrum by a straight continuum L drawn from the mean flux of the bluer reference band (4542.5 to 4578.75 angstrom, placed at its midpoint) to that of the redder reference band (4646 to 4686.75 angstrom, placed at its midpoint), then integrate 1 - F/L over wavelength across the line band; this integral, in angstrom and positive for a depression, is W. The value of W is -1.3 angstrom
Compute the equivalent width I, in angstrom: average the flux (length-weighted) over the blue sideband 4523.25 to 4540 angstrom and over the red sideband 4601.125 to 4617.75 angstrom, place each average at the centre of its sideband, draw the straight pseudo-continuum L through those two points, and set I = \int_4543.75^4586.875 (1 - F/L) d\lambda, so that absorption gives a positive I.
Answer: -1.7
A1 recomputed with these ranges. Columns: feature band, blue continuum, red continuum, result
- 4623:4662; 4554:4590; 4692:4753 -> -0.02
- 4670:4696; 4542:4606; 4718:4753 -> 0.01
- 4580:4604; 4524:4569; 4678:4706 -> -0.07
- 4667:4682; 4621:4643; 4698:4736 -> 0.02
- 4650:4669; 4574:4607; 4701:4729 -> 0.02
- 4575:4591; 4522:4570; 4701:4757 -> -0.03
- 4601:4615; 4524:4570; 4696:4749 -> -0.04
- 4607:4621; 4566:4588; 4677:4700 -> -0.02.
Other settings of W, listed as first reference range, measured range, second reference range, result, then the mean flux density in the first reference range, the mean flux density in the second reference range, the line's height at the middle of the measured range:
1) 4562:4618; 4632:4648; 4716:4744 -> -0.2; 19.1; 19.6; 19.3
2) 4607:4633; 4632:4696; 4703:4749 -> 0.8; 19.3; 19.5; 19.4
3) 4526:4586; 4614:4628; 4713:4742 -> -0.6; 18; 19.5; 18.6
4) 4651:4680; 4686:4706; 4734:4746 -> 0.8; 19.1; 19.7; 19.3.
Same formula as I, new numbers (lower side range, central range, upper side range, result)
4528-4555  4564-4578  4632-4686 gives -0.6 angstrom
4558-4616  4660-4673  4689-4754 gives 0.1 angstrom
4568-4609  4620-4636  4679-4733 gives -0.4 angstrom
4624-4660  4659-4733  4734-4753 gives 1.9 angstrom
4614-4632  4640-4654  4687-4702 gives 0.2 angstrom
